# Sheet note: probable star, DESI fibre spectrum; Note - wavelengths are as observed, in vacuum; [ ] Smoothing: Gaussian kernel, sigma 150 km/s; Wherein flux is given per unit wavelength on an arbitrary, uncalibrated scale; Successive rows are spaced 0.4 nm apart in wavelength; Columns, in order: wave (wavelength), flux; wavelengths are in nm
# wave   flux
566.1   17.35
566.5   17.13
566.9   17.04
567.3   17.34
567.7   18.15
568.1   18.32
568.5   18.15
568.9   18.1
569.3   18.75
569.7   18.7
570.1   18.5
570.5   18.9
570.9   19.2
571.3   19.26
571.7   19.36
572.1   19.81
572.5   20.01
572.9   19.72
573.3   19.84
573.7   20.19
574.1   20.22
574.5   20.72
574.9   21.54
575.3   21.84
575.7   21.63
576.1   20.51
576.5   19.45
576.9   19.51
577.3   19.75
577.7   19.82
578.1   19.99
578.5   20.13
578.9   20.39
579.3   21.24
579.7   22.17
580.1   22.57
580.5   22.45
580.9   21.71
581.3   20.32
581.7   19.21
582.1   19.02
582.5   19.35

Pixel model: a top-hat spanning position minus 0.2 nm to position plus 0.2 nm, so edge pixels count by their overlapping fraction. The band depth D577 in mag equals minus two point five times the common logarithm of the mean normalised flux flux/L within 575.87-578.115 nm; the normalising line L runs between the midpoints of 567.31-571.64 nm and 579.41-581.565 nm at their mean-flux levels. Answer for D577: 0.05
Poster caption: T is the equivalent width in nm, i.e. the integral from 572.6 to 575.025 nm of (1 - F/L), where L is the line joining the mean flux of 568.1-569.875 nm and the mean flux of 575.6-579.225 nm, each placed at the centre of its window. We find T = -0.12 nm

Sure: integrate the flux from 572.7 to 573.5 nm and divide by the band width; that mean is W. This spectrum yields 19.8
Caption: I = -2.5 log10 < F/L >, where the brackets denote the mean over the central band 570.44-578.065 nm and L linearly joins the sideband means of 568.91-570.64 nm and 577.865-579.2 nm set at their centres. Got -0.035 mag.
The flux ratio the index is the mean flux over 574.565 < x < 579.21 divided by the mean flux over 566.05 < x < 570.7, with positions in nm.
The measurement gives 1.13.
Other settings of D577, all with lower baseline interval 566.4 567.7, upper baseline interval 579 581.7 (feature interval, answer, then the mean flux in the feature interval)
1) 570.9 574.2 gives -0.039 mag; 19.8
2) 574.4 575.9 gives -0.085 mag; 21.5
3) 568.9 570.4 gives -0.027 mag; 18.6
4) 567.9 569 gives -0.026 mag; 18.2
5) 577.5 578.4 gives 0.044 mag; 19.9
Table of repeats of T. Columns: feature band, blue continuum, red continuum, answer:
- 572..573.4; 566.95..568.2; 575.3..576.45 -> -0.006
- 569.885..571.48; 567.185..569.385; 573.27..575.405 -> 0.018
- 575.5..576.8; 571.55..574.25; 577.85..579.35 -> -0.020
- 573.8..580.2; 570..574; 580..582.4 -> -0.157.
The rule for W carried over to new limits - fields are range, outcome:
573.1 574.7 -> 20.2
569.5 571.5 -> 18.9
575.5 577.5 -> 20.2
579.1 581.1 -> 22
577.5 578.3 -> 19.9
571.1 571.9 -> 19.3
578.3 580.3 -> 21.3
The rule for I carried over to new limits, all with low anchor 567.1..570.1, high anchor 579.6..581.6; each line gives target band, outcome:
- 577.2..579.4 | 0.04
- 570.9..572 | -0.02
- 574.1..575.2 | -0.06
